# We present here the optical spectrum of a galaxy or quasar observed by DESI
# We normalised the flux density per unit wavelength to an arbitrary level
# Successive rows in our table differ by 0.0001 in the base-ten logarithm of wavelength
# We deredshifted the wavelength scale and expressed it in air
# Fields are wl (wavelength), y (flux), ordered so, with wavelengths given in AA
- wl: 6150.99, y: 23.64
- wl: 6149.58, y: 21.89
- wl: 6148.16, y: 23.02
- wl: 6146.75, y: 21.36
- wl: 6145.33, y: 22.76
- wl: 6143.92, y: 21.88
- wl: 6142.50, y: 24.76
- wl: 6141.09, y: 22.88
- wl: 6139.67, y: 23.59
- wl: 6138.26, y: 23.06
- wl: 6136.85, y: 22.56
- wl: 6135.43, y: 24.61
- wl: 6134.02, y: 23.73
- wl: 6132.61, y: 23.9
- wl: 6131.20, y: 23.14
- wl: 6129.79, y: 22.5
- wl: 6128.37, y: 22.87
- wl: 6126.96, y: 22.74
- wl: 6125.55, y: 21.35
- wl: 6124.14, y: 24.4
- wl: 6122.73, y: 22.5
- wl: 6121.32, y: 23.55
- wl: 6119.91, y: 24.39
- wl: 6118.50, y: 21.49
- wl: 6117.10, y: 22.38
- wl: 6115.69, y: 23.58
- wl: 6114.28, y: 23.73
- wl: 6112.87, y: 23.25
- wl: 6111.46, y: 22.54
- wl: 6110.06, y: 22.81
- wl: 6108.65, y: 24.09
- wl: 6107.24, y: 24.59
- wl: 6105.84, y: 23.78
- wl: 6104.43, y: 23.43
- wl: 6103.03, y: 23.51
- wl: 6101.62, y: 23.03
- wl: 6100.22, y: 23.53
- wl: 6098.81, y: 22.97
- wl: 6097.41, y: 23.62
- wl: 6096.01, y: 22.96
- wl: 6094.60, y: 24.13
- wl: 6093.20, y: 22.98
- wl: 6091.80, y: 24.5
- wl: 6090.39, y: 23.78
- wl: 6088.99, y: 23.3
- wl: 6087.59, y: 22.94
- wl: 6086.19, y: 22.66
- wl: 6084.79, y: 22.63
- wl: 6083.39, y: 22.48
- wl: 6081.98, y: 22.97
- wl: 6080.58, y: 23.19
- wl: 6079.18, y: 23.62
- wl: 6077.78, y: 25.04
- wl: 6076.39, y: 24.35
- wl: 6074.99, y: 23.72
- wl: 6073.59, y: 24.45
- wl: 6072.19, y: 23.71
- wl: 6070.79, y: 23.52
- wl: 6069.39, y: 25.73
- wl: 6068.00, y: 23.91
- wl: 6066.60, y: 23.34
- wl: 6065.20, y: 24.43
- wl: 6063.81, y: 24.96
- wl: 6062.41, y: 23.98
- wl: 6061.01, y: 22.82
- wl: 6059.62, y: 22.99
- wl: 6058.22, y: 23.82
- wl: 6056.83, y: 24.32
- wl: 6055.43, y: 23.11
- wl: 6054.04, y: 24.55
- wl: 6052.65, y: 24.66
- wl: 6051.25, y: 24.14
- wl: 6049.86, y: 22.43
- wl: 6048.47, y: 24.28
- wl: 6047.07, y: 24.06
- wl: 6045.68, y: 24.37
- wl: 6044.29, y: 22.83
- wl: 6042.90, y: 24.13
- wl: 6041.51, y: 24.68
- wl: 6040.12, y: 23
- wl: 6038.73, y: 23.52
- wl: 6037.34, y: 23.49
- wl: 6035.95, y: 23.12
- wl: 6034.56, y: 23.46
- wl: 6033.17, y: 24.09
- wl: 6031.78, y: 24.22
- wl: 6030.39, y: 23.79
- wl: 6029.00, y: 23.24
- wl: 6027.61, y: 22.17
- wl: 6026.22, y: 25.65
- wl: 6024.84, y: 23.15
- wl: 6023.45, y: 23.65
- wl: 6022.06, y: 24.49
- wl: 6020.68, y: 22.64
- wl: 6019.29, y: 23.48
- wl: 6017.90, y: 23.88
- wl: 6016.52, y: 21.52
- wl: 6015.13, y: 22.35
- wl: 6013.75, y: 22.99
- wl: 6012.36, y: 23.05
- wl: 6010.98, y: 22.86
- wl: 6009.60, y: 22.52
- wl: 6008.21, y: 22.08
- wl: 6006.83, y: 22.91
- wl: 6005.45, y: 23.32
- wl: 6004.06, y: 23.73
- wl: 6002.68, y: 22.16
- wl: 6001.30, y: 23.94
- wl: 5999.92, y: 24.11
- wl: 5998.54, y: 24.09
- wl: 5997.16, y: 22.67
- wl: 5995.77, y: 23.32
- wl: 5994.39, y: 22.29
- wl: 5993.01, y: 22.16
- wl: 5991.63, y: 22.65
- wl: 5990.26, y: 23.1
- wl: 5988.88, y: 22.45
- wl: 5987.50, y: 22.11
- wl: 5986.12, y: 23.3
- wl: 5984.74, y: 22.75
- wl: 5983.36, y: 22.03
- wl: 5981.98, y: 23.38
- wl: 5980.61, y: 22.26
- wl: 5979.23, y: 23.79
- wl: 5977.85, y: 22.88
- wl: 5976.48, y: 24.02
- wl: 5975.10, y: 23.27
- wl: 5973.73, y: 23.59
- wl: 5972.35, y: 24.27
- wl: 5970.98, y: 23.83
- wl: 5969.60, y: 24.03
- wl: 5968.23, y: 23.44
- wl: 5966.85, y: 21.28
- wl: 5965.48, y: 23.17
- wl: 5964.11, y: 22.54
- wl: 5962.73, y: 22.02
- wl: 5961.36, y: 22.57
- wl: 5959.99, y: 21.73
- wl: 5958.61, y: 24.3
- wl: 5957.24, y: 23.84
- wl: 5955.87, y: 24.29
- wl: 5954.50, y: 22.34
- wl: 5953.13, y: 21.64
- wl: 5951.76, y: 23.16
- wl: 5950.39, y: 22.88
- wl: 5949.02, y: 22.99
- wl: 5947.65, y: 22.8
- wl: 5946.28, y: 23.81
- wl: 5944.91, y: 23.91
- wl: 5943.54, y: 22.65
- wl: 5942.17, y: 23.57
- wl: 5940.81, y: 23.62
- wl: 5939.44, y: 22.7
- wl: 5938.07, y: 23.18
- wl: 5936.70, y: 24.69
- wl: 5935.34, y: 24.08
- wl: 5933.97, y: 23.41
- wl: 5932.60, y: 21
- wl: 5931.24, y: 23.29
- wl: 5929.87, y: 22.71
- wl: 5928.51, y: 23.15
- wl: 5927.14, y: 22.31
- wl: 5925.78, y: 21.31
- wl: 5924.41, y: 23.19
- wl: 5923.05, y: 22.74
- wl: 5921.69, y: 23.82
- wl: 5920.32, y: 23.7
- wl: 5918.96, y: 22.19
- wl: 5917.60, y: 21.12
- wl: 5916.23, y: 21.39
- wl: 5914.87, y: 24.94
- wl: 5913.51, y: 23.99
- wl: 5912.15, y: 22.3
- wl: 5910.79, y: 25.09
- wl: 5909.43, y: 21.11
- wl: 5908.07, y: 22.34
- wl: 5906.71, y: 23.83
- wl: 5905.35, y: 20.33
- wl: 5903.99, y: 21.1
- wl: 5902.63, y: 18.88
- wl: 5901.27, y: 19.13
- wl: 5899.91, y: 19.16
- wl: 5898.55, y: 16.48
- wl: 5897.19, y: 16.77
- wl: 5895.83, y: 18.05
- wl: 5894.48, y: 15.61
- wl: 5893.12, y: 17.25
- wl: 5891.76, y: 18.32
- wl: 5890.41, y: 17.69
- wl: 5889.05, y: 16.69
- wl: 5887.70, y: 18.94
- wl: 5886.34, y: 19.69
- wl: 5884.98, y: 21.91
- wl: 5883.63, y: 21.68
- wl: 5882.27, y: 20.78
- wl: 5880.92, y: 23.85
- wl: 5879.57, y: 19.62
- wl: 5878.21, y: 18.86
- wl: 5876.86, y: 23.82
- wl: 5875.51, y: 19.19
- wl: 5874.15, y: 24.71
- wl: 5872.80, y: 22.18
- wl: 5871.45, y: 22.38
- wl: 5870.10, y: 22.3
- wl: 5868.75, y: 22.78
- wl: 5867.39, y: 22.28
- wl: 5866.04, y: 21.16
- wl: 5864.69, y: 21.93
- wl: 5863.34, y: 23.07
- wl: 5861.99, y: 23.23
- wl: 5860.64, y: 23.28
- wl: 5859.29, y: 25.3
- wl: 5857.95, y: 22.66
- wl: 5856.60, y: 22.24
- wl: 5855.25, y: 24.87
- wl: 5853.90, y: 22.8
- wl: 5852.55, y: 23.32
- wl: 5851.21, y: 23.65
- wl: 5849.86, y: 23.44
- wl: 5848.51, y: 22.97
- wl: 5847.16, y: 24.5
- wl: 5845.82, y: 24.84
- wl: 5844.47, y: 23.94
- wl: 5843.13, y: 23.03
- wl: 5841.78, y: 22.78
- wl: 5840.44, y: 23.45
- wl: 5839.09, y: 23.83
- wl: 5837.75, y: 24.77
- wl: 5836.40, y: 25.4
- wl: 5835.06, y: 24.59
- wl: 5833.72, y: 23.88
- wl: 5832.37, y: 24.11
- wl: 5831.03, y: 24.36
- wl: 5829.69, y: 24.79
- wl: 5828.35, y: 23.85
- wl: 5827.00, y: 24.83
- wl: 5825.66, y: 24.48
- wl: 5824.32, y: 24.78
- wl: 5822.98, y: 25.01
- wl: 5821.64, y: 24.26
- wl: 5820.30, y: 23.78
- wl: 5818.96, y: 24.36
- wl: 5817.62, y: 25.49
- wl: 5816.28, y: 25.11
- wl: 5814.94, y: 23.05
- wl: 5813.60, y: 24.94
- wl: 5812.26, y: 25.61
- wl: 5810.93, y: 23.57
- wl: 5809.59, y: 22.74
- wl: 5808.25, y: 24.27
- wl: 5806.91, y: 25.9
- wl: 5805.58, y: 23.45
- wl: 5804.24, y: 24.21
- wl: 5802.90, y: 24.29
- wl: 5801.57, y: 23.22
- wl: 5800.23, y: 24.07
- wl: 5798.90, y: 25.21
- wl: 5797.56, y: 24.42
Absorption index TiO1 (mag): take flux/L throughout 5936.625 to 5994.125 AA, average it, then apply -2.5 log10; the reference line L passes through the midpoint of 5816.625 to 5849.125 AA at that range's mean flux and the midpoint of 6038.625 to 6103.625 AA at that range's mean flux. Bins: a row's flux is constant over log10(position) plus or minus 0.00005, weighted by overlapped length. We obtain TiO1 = 0.042 mag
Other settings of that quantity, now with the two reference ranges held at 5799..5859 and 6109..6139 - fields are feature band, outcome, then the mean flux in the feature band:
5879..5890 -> 0.18 mag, 20.3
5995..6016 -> 0.02 mag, 23.1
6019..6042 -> -0.01 mag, 23.6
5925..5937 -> 0.04 mag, 22.8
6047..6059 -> -0.03 mag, 23.9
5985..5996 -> 0.04 mag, 22.7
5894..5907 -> 0.26 mag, 18.8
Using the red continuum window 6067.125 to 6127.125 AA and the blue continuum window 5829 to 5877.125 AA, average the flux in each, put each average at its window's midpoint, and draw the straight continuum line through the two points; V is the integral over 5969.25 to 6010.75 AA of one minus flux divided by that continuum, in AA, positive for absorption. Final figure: 0.6 AA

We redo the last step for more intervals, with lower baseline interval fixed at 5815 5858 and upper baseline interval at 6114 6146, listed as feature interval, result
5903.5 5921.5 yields 0.91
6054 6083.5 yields -0.69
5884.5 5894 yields 2.14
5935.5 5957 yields 0.43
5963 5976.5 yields 0.22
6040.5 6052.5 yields -0.24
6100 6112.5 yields -0.14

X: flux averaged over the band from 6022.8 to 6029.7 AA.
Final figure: 23.6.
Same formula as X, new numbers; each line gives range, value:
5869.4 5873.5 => 22.3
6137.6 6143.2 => 23.6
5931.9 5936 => 22.8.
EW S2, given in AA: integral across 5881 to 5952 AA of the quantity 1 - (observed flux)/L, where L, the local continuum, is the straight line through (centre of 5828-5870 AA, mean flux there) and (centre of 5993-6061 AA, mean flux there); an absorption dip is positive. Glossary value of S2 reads 5.8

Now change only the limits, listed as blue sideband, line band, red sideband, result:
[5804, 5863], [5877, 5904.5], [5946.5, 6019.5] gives 5.30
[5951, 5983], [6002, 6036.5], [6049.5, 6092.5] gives 0.31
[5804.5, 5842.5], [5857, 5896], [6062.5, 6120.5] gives 5.05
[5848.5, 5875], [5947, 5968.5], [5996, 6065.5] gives 0.45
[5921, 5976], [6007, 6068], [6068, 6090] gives -0.21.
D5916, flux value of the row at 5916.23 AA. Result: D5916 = 21.39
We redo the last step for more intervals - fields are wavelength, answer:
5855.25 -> 24.87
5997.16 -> 22.67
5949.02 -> 22.99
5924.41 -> 23.19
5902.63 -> 18.88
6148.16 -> 23.02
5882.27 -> 20.78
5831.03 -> 24.36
